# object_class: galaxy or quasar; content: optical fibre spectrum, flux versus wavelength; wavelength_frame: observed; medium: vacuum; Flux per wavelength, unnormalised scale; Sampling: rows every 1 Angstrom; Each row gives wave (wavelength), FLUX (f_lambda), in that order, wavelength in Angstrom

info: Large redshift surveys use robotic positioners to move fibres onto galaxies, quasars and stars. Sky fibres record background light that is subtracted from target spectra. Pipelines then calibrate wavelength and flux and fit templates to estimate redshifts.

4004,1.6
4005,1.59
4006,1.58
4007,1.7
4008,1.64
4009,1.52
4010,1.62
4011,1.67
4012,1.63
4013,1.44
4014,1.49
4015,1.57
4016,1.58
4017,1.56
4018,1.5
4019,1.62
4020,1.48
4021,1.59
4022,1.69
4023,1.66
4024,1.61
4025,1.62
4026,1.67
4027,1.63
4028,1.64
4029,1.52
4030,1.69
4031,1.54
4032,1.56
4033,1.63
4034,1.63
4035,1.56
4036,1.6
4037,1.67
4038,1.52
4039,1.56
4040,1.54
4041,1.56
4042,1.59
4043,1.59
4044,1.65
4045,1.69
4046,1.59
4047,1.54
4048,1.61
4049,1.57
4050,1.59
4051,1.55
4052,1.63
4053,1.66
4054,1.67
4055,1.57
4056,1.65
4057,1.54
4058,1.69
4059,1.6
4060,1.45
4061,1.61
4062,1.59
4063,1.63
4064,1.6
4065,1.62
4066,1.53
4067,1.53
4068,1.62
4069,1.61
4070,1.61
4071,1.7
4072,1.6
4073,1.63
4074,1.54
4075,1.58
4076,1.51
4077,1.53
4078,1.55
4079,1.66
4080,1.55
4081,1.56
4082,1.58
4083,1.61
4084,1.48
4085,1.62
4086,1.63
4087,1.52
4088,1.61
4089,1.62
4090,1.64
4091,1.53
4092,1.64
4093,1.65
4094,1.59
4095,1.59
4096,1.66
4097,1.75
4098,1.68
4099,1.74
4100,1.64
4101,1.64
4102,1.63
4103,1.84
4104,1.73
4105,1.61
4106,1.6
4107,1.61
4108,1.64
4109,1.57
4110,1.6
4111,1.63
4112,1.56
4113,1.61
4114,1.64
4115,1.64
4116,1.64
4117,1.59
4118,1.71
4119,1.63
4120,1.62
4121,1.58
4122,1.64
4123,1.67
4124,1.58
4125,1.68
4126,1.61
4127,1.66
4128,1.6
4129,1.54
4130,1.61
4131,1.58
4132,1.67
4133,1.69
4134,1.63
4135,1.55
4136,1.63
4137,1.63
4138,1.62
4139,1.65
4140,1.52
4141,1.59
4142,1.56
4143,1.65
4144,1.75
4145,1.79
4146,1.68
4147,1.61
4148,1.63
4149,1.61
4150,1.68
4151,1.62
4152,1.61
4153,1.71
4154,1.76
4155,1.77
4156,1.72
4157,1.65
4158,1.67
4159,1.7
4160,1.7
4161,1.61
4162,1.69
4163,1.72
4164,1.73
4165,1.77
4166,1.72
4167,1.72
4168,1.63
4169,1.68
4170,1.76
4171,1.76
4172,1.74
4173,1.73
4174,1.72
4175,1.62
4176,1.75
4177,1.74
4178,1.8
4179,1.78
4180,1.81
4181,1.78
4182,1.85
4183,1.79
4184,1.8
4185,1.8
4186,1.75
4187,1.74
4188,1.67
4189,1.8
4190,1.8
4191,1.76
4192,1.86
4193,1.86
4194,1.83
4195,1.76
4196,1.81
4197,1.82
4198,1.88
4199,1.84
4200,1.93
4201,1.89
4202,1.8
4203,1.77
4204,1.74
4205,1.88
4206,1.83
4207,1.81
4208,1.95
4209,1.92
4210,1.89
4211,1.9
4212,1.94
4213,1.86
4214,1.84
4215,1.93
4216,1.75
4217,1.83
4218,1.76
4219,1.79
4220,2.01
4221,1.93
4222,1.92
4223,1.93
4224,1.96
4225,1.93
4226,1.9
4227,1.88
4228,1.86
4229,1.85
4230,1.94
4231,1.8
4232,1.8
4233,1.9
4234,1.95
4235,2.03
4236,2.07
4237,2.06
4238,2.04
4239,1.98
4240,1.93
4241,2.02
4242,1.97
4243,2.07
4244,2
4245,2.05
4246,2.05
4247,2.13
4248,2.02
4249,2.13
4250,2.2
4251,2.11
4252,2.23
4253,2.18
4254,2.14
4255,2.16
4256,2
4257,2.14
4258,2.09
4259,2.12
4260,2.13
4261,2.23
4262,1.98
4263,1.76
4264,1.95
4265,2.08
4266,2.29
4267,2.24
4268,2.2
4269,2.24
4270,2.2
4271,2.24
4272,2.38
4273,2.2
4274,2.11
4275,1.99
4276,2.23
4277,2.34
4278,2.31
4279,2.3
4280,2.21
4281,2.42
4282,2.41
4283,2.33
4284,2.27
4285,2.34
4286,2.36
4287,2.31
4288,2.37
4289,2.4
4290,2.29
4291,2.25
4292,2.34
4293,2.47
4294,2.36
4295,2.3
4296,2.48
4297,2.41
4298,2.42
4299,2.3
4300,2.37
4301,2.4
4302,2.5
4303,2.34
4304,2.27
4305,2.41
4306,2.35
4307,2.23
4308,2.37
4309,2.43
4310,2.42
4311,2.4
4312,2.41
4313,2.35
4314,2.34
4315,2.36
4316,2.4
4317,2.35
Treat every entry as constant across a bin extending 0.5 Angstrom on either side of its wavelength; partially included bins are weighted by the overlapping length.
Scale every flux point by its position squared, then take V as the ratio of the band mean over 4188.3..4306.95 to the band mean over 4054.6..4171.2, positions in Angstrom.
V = 1.36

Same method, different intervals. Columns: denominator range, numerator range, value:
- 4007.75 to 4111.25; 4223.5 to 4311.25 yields 1.50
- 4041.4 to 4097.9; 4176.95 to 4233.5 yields 1.23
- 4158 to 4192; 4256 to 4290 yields 1.33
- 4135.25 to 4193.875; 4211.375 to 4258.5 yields 1.20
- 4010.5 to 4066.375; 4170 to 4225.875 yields 1.24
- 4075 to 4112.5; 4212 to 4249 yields 1.28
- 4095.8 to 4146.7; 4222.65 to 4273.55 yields 1.33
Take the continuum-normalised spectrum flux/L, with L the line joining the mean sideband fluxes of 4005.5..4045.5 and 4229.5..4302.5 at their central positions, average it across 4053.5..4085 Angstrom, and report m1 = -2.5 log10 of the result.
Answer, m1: 0.075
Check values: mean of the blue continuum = 1.6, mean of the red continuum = 2.18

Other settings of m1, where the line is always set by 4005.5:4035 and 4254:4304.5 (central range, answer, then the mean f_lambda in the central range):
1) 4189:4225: 0.12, 1.86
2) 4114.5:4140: 0.15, 1.62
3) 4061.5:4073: 0.07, 1.6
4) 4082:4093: 0.11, 1.59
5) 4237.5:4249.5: 0.07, 2.03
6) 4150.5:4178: 0.15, 1.71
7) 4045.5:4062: 0.06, 1.59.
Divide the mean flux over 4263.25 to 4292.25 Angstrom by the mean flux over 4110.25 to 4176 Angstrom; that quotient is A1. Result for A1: 1.4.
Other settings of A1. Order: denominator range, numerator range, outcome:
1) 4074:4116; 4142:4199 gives 1.07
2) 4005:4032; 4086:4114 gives 1.03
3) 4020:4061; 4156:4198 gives 1.09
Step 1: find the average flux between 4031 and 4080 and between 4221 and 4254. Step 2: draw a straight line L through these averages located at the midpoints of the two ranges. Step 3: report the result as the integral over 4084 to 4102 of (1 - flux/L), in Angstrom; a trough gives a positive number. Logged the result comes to 0.5 Angstrom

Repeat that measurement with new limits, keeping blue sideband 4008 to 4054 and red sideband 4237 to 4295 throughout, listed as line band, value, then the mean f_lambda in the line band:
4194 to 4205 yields 1.0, 1.83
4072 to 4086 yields 1.1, 1.57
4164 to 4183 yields 2.0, 1.74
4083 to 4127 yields 3.7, 1.63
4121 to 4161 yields 4.8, 1.65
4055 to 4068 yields 0.6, 1.59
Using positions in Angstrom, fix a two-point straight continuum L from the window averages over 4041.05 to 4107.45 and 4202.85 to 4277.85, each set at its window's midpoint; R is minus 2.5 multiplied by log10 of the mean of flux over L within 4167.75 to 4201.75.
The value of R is 0.06 mag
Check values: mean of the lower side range 1.61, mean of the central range 1.78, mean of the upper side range 2.01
